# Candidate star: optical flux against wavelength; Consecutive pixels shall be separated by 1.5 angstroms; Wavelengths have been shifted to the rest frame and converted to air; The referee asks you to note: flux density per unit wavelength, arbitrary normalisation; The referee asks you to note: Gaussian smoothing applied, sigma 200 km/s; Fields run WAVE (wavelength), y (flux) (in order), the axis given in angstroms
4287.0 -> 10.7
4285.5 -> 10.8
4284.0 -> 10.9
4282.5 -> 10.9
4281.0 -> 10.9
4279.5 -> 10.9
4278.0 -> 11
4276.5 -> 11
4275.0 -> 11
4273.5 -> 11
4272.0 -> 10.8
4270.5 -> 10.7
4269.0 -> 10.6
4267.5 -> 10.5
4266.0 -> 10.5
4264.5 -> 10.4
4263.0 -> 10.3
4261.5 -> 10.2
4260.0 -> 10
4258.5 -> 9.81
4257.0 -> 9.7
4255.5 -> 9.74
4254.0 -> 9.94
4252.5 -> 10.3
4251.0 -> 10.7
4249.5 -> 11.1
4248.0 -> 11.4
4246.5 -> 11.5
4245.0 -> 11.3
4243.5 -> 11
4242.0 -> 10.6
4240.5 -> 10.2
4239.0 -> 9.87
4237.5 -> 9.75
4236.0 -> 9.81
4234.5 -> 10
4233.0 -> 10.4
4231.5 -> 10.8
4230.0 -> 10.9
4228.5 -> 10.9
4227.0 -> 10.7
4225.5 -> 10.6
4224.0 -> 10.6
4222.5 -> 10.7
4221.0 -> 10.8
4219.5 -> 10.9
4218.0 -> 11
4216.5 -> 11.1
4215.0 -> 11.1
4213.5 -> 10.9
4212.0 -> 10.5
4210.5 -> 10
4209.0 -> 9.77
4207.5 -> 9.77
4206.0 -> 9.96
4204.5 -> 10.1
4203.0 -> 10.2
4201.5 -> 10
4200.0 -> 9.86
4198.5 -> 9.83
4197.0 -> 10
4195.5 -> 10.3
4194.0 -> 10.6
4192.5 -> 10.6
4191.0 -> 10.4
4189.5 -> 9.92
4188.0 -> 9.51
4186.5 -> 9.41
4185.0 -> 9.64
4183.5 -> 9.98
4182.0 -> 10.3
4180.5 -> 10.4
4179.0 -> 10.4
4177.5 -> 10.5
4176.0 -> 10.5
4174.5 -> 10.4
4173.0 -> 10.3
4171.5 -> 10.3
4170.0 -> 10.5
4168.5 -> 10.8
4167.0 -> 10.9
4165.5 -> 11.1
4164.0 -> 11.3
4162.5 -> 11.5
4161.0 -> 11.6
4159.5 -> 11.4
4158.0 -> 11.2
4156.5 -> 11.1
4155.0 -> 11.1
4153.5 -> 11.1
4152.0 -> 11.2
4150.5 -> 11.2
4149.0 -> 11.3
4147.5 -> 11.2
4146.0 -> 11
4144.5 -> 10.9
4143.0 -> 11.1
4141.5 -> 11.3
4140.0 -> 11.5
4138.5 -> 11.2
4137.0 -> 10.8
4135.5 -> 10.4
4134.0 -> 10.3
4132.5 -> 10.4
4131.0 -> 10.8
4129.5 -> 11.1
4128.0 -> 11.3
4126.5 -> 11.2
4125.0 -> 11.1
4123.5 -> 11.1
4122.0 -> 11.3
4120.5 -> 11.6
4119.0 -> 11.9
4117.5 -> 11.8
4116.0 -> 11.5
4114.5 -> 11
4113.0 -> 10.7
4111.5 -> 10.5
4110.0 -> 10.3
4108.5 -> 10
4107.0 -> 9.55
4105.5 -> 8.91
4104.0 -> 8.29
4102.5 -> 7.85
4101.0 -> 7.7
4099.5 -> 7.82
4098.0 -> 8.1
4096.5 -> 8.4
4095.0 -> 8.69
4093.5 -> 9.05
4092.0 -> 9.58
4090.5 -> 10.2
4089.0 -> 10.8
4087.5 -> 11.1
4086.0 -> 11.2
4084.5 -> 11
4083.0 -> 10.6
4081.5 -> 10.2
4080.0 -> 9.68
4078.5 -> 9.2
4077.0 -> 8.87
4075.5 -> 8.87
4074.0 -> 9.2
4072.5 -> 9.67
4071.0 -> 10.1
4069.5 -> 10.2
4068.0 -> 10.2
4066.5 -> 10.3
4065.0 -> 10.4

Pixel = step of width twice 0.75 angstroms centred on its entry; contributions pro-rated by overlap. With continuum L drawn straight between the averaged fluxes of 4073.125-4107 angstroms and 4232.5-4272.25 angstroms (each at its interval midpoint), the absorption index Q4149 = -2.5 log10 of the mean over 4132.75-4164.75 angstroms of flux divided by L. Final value -0.15 mag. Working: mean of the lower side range 9.34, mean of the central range 11.1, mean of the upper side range 10.4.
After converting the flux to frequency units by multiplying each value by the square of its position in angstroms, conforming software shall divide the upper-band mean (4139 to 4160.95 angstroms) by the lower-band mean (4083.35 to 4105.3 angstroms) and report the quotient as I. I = 1.2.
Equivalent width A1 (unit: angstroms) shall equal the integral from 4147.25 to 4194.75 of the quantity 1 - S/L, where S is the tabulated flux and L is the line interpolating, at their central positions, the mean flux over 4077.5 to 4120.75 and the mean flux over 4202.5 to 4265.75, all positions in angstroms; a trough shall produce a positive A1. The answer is -2.3 angstroms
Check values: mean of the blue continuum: 9.88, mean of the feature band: 10.7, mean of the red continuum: 10.5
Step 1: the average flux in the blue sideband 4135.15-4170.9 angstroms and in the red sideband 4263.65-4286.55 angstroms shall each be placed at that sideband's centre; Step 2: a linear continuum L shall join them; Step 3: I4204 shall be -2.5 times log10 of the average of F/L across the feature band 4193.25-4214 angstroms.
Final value 0.09 mag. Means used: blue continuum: 11.1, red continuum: 10.8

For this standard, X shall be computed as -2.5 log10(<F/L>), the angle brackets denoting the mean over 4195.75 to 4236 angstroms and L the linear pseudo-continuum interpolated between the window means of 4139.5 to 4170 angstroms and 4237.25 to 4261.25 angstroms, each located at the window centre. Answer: 0.028 mag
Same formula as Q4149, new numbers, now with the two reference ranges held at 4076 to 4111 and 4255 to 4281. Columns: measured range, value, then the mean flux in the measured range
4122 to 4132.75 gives -0.15 mag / 11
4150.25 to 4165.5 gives -0.15 mag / 11.3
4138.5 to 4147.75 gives -0.15 mag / 11.2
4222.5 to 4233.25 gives -0.05 mag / 10.7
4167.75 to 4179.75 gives -0.06 mag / 10.5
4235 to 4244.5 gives 0.01 mag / 10.2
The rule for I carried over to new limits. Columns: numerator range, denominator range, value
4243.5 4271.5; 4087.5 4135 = 1.11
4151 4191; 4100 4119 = 1.11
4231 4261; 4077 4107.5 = 1.19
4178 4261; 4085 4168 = 1.03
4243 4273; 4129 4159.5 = 1.01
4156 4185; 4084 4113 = 1.18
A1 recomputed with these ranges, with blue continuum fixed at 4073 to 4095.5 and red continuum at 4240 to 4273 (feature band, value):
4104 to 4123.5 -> -1.3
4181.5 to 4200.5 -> 0.5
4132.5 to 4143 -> -0.8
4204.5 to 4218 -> -0.1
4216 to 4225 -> -0.4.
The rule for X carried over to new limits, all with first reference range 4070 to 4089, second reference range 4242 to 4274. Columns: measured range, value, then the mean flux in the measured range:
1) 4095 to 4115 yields 0.109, 9.12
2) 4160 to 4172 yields -0.077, 11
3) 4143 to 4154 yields -0.093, 11.1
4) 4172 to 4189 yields 0.020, 10.1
